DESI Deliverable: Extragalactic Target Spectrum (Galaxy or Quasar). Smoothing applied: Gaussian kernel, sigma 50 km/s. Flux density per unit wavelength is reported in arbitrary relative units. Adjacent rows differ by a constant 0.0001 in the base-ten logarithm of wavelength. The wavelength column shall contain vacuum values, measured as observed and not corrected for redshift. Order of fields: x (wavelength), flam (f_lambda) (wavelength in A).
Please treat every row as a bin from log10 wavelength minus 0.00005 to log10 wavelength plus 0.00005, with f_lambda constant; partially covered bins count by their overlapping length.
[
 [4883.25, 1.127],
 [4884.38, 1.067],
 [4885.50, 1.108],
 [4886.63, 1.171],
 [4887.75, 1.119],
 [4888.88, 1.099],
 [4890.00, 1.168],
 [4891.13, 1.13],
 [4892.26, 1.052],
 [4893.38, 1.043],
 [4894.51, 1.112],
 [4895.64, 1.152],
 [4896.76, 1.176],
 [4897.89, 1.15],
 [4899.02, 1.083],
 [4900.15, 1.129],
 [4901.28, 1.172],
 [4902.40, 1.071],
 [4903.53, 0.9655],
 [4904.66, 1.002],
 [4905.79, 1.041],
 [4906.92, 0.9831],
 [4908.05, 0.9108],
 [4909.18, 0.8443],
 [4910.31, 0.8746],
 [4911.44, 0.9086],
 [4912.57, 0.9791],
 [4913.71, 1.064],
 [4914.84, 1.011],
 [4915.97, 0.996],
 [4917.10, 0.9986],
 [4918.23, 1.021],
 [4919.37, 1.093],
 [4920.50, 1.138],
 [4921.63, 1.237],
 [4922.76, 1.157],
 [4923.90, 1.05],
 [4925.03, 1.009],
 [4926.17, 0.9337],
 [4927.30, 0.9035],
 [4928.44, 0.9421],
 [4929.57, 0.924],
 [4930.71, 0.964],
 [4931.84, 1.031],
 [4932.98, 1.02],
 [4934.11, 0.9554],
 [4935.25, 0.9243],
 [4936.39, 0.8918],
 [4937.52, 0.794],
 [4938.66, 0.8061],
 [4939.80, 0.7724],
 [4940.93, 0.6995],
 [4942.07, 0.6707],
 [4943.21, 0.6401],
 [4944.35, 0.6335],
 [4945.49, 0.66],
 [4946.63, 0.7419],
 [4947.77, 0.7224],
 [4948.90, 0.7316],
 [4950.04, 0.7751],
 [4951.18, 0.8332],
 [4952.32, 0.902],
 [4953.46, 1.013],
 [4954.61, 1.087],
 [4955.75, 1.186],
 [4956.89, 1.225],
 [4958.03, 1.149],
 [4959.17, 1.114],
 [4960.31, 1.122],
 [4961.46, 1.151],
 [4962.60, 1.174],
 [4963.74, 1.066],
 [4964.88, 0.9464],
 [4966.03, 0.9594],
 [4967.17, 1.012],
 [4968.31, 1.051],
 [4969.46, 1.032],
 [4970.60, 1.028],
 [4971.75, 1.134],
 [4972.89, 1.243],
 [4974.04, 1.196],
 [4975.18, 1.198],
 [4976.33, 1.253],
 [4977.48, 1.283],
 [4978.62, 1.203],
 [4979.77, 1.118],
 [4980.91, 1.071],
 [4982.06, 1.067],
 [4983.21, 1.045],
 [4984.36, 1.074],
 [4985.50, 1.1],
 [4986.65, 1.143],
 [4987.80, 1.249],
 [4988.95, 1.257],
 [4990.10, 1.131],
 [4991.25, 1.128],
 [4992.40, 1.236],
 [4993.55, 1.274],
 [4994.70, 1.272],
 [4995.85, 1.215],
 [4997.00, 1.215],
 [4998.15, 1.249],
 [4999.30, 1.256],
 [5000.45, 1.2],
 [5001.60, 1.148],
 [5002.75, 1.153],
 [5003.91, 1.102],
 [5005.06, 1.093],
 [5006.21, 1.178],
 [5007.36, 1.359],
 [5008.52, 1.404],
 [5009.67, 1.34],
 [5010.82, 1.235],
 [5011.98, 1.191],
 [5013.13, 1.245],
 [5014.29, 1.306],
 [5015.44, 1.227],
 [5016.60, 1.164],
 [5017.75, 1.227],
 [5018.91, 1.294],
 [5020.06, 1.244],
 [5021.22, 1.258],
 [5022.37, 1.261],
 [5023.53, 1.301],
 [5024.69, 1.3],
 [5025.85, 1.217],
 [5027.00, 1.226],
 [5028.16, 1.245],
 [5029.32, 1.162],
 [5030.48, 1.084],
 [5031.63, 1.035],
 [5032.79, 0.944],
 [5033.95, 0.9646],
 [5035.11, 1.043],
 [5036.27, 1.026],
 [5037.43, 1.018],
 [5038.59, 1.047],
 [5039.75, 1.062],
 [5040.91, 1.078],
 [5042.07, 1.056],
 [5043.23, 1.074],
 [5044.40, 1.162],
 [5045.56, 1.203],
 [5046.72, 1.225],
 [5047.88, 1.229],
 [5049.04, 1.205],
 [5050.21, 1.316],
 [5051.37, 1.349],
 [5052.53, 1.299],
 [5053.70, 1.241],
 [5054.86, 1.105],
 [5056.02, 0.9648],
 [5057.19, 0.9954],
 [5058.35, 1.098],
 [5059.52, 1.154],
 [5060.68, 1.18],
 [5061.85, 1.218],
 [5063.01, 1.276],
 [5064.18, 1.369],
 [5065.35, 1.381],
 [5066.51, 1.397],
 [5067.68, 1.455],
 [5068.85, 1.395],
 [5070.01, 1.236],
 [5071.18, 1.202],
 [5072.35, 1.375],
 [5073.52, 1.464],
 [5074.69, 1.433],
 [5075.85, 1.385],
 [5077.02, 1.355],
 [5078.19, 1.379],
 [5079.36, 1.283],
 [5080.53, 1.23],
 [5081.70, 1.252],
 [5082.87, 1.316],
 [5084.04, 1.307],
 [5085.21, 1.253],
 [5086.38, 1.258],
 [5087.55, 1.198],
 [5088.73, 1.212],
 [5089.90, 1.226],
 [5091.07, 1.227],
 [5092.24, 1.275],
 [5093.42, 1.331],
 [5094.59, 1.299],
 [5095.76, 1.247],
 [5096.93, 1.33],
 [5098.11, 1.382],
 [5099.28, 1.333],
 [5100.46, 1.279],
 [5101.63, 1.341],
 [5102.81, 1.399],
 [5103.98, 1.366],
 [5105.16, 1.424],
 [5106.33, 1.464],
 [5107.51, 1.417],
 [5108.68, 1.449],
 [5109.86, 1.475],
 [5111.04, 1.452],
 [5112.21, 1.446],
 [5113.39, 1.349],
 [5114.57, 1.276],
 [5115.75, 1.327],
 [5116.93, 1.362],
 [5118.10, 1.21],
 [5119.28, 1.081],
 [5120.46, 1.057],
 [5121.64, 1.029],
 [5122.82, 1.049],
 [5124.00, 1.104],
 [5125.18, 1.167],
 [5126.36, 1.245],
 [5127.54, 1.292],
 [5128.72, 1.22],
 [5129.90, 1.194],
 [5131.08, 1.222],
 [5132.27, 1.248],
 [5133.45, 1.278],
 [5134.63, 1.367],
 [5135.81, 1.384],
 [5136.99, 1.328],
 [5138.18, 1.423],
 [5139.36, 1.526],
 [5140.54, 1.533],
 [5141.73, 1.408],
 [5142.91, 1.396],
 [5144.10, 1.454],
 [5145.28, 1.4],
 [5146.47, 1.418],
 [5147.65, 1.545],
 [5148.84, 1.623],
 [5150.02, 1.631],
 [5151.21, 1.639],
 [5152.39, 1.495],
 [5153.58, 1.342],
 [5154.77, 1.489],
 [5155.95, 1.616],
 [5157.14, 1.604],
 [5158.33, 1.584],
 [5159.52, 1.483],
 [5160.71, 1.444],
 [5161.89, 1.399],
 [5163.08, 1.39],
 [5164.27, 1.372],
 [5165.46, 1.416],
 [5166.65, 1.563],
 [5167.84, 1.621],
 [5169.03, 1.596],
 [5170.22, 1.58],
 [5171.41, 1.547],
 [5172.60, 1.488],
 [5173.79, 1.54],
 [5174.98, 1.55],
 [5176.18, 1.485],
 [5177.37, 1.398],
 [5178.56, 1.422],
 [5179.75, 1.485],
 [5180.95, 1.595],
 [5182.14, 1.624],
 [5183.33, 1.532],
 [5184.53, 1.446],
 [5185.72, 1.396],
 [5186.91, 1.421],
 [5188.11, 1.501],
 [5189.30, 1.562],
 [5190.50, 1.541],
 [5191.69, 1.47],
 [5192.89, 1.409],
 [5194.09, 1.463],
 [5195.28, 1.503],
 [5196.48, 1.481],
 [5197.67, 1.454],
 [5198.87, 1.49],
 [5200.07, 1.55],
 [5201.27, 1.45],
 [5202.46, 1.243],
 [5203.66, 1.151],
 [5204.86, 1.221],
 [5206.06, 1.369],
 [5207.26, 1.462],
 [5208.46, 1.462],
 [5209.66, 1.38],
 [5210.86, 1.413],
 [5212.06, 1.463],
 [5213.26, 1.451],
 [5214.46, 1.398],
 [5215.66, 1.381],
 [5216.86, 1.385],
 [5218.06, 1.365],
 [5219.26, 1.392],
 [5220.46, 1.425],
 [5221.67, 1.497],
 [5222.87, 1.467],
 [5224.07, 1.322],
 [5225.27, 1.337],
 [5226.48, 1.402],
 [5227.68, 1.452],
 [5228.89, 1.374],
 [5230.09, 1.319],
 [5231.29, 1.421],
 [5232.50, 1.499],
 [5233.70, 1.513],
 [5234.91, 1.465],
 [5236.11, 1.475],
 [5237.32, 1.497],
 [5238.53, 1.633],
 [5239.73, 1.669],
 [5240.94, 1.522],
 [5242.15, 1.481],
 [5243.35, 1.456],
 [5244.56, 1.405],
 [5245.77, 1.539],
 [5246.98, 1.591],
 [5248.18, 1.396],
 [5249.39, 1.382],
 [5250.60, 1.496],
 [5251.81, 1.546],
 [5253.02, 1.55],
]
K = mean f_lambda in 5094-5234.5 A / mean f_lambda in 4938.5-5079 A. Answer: 1.23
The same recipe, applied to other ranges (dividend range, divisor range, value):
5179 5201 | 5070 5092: 1.15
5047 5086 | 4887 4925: 1.20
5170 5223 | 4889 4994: 1.41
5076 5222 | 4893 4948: 1.45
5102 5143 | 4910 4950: 1.44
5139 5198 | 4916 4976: 1.54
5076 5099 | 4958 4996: 1.13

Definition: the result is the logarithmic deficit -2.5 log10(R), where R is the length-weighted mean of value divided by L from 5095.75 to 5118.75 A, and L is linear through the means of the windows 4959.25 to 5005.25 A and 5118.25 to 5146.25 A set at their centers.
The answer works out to -0.09 mag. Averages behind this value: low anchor 1.15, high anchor 1.28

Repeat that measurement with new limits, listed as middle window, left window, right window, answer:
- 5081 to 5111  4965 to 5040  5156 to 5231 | -0.014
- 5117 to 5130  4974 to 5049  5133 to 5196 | 0.209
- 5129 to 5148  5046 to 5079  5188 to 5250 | -0.018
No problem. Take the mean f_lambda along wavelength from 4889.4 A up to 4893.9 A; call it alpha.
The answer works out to 1.1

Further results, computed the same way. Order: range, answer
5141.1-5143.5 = 1.4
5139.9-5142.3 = 1.47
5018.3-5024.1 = 1.27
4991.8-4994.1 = 1.25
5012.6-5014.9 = 1.27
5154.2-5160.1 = 1.56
